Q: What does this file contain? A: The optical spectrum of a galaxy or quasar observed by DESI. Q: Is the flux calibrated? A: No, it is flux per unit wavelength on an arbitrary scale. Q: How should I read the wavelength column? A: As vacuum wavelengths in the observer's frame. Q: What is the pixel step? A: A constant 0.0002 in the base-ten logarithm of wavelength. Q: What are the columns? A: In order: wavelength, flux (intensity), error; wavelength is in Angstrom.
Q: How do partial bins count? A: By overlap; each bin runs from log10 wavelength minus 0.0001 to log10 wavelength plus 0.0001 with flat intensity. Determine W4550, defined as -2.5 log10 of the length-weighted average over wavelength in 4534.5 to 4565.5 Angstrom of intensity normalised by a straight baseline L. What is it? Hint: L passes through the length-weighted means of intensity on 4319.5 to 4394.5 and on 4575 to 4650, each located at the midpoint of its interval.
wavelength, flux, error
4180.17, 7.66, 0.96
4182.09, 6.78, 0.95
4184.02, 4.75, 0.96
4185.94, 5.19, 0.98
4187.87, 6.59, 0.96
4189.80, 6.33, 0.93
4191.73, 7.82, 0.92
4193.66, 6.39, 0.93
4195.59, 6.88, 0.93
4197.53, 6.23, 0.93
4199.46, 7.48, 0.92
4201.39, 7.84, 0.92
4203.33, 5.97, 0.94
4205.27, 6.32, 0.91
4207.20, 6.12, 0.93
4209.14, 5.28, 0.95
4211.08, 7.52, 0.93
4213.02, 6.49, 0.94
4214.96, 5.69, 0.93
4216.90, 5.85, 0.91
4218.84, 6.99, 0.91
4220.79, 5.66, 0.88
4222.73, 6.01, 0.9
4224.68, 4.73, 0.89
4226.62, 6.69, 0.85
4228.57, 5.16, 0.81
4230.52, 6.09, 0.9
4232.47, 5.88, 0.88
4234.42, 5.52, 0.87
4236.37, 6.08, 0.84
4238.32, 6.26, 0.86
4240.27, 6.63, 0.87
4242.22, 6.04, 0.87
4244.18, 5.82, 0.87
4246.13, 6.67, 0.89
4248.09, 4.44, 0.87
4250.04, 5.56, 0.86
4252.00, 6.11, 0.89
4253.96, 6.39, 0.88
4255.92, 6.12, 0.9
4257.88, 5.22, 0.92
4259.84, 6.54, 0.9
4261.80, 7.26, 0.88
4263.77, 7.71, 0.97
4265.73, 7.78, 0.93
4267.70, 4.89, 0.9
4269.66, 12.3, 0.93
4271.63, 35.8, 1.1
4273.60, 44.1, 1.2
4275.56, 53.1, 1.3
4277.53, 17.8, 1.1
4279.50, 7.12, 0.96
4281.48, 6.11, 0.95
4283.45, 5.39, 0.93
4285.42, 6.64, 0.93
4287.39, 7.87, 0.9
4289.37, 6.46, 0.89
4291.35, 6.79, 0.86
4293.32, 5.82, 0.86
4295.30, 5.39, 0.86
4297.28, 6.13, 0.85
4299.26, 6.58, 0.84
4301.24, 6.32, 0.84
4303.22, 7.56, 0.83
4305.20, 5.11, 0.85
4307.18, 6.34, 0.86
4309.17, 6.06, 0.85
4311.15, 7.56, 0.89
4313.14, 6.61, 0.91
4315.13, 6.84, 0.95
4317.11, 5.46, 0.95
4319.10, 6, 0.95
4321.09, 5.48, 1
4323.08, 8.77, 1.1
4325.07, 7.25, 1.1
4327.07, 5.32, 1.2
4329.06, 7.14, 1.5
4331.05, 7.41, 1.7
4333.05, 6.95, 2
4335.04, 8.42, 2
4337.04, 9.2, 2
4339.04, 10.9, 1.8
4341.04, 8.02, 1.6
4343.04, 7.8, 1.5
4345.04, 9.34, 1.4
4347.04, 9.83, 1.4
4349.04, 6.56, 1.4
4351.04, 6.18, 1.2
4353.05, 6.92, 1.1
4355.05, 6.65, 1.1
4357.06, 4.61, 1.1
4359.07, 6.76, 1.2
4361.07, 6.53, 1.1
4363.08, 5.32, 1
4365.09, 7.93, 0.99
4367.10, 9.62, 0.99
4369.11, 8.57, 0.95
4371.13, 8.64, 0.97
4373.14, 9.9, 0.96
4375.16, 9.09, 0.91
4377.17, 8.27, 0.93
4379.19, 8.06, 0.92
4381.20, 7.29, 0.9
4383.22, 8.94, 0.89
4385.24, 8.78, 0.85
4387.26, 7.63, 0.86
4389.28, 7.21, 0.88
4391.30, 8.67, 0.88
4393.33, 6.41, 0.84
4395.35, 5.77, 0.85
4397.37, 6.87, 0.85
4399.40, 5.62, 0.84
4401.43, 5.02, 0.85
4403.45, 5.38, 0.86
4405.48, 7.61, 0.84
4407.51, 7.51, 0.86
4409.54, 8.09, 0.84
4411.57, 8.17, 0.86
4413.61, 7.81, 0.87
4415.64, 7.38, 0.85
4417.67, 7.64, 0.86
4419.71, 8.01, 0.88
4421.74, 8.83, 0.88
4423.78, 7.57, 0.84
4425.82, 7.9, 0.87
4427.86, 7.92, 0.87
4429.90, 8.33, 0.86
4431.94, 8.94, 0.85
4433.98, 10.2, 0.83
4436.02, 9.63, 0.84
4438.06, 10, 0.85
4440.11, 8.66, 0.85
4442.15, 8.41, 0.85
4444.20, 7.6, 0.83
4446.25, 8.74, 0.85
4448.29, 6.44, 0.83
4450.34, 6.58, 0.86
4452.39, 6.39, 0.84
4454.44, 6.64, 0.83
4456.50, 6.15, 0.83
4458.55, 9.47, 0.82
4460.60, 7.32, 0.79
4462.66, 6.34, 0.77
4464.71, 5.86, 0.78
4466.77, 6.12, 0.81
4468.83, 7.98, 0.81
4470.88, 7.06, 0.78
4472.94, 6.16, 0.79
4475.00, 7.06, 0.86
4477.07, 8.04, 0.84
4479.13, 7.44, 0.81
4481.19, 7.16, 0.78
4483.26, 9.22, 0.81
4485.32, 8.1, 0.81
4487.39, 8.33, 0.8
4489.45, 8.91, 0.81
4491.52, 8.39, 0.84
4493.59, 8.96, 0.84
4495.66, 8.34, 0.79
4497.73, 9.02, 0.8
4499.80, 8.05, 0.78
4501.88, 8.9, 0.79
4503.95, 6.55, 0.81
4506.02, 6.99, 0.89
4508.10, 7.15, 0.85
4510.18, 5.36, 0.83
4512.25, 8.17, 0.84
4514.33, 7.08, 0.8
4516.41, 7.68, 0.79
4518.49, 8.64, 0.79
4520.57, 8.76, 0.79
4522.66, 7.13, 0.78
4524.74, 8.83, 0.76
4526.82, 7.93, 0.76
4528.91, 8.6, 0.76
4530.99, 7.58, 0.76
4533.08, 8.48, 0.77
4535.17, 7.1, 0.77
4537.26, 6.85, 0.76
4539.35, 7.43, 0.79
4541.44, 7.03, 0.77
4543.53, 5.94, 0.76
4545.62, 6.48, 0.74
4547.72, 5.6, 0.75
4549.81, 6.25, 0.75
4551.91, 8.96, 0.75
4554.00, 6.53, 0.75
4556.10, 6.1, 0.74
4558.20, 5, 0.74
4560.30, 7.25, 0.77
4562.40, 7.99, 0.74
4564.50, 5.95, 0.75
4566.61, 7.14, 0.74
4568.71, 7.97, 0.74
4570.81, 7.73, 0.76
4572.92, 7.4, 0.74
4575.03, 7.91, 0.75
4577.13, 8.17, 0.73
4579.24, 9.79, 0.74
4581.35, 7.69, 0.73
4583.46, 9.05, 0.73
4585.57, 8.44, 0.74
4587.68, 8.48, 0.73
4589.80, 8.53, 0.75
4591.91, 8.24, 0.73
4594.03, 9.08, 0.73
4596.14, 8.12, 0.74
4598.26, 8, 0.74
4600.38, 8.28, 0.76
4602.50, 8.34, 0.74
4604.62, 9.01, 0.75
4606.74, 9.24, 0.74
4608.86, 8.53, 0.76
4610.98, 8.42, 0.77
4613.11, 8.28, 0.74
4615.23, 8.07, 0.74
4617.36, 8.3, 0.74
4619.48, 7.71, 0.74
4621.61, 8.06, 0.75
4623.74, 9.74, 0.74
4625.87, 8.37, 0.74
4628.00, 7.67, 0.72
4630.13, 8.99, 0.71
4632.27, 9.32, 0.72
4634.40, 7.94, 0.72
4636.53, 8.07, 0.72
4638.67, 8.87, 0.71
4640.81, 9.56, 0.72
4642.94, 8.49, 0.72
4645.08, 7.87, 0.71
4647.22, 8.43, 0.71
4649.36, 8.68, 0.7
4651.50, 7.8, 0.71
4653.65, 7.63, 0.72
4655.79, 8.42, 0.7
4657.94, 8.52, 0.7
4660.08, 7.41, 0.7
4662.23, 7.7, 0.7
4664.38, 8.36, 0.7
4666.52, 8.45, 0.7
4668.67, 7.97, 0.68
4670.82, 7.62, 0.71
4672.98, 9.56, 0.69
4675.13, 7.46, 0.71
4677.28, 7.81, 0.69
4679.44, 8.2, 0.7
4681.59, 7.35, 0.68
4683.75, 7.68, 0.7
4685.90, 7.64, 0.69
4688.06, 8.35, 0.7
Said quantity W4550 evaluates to 0.23 mag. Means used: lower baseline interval 7.72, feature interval 6.69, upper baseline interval 8.5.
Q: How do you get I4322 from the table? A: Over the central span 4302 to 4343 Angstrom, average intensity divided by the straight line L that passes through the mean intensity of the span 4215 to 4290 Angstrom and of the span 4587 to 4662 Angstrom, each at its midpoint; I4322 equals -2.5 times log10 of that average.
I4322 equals 0.30 mag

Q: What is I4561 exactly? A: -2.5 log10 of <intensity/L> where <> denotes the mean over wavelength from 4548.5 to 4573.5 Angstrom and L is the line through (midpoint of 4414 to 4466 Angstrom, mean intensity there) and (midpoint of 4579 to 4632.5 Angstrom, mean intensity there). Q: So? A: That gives 0.19 mag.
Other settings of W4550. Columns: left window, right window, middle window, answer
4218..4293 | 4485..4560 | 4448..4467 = 0.188 mag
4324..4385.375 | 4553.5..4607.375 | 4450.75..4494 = 0.058 mag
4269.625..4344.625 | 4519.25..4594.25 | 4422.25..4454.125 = 0.081 mag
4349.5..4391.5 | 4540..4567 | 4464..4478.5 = 0.025 mag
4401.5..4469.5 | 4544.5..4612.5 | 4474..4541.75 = -0.015 mag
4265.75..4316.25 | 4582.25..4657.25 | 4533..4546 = 0.302 mag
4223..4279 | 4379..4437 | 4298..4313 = 0.432 mag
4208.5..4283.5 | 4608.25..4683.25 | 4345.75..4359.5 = 0.327 mag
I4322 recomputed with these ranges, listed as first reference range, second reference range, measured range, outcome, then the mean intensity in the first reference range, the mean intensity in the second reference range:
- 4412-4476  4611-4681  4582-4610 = -0.05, 7.72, 8.29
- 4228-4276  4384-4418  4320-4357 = 0.13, 10.5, 7.15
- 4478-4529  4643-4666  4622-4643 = -0.08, 7.98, 8.11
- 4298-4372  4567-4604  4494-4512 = 0.04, 7.2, 8.3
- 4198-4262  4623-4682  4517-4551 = 0.04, 6.12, 8.3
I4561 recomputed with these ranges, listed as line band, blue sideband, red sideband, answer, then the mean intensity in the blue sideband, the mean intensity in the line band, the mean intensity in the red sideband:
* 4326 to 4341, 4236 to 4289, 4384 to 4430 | 0.18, 11.2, 7.91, 7.39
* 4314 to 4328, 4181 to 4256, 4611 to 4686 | 0.03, 6.17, 6.45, 8.24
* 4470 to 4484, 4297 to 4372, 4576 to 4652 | 0.06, 7.19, 7.41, 8.5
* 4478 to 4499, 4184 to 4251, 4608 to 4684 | -0.12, 6.16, 8.38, 8.26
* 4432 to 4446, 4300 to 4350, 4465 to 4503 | -0.17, 7.29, 9.05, 7.91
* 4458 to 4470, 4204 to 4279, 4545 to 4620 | 0.19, 9.59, 7.09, 7.85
